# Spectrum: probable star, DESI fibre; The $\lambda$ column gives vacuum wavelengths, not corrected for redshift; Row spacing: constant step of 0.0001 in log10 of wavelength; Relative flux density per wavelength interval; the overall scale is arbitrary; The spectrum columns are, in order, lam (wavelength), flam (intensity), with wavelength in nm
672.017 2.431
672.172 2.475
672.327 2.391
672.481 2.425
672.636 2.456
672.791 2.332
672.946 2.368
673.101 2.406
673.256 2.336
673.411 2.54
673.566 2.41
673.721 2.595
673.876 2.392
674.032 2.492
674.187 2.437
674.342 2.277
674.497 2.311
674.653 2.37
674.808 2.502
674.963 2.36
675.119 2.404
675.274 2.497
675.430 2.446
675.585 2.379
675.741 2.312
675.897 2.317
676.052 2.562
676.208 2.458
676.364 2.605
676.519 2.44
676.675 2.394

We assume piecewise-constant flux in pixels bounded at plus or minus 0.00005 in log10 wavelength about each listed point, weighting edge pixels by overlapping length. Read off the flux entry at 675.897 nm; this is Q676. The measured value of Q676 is 2.317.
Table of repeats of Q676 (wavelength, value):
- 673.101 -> 2.406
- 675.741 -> 2.312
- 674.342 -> 2.277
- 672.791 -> 2.332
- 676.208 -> 2.458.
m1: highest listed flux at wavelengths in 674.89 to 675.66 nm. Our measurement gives 2.497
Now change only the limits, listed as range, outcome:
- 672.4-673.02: 2.456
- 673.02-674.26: 2.595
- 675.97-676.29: 2.562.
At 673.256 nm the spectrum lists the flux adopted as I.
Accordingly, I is 2.336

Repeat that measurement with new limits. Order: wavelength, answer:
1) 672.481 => 2.425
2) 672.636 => 2.456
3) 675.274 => 2.497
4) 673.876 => 2.392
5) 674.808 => 2.502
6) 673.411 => 2.54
